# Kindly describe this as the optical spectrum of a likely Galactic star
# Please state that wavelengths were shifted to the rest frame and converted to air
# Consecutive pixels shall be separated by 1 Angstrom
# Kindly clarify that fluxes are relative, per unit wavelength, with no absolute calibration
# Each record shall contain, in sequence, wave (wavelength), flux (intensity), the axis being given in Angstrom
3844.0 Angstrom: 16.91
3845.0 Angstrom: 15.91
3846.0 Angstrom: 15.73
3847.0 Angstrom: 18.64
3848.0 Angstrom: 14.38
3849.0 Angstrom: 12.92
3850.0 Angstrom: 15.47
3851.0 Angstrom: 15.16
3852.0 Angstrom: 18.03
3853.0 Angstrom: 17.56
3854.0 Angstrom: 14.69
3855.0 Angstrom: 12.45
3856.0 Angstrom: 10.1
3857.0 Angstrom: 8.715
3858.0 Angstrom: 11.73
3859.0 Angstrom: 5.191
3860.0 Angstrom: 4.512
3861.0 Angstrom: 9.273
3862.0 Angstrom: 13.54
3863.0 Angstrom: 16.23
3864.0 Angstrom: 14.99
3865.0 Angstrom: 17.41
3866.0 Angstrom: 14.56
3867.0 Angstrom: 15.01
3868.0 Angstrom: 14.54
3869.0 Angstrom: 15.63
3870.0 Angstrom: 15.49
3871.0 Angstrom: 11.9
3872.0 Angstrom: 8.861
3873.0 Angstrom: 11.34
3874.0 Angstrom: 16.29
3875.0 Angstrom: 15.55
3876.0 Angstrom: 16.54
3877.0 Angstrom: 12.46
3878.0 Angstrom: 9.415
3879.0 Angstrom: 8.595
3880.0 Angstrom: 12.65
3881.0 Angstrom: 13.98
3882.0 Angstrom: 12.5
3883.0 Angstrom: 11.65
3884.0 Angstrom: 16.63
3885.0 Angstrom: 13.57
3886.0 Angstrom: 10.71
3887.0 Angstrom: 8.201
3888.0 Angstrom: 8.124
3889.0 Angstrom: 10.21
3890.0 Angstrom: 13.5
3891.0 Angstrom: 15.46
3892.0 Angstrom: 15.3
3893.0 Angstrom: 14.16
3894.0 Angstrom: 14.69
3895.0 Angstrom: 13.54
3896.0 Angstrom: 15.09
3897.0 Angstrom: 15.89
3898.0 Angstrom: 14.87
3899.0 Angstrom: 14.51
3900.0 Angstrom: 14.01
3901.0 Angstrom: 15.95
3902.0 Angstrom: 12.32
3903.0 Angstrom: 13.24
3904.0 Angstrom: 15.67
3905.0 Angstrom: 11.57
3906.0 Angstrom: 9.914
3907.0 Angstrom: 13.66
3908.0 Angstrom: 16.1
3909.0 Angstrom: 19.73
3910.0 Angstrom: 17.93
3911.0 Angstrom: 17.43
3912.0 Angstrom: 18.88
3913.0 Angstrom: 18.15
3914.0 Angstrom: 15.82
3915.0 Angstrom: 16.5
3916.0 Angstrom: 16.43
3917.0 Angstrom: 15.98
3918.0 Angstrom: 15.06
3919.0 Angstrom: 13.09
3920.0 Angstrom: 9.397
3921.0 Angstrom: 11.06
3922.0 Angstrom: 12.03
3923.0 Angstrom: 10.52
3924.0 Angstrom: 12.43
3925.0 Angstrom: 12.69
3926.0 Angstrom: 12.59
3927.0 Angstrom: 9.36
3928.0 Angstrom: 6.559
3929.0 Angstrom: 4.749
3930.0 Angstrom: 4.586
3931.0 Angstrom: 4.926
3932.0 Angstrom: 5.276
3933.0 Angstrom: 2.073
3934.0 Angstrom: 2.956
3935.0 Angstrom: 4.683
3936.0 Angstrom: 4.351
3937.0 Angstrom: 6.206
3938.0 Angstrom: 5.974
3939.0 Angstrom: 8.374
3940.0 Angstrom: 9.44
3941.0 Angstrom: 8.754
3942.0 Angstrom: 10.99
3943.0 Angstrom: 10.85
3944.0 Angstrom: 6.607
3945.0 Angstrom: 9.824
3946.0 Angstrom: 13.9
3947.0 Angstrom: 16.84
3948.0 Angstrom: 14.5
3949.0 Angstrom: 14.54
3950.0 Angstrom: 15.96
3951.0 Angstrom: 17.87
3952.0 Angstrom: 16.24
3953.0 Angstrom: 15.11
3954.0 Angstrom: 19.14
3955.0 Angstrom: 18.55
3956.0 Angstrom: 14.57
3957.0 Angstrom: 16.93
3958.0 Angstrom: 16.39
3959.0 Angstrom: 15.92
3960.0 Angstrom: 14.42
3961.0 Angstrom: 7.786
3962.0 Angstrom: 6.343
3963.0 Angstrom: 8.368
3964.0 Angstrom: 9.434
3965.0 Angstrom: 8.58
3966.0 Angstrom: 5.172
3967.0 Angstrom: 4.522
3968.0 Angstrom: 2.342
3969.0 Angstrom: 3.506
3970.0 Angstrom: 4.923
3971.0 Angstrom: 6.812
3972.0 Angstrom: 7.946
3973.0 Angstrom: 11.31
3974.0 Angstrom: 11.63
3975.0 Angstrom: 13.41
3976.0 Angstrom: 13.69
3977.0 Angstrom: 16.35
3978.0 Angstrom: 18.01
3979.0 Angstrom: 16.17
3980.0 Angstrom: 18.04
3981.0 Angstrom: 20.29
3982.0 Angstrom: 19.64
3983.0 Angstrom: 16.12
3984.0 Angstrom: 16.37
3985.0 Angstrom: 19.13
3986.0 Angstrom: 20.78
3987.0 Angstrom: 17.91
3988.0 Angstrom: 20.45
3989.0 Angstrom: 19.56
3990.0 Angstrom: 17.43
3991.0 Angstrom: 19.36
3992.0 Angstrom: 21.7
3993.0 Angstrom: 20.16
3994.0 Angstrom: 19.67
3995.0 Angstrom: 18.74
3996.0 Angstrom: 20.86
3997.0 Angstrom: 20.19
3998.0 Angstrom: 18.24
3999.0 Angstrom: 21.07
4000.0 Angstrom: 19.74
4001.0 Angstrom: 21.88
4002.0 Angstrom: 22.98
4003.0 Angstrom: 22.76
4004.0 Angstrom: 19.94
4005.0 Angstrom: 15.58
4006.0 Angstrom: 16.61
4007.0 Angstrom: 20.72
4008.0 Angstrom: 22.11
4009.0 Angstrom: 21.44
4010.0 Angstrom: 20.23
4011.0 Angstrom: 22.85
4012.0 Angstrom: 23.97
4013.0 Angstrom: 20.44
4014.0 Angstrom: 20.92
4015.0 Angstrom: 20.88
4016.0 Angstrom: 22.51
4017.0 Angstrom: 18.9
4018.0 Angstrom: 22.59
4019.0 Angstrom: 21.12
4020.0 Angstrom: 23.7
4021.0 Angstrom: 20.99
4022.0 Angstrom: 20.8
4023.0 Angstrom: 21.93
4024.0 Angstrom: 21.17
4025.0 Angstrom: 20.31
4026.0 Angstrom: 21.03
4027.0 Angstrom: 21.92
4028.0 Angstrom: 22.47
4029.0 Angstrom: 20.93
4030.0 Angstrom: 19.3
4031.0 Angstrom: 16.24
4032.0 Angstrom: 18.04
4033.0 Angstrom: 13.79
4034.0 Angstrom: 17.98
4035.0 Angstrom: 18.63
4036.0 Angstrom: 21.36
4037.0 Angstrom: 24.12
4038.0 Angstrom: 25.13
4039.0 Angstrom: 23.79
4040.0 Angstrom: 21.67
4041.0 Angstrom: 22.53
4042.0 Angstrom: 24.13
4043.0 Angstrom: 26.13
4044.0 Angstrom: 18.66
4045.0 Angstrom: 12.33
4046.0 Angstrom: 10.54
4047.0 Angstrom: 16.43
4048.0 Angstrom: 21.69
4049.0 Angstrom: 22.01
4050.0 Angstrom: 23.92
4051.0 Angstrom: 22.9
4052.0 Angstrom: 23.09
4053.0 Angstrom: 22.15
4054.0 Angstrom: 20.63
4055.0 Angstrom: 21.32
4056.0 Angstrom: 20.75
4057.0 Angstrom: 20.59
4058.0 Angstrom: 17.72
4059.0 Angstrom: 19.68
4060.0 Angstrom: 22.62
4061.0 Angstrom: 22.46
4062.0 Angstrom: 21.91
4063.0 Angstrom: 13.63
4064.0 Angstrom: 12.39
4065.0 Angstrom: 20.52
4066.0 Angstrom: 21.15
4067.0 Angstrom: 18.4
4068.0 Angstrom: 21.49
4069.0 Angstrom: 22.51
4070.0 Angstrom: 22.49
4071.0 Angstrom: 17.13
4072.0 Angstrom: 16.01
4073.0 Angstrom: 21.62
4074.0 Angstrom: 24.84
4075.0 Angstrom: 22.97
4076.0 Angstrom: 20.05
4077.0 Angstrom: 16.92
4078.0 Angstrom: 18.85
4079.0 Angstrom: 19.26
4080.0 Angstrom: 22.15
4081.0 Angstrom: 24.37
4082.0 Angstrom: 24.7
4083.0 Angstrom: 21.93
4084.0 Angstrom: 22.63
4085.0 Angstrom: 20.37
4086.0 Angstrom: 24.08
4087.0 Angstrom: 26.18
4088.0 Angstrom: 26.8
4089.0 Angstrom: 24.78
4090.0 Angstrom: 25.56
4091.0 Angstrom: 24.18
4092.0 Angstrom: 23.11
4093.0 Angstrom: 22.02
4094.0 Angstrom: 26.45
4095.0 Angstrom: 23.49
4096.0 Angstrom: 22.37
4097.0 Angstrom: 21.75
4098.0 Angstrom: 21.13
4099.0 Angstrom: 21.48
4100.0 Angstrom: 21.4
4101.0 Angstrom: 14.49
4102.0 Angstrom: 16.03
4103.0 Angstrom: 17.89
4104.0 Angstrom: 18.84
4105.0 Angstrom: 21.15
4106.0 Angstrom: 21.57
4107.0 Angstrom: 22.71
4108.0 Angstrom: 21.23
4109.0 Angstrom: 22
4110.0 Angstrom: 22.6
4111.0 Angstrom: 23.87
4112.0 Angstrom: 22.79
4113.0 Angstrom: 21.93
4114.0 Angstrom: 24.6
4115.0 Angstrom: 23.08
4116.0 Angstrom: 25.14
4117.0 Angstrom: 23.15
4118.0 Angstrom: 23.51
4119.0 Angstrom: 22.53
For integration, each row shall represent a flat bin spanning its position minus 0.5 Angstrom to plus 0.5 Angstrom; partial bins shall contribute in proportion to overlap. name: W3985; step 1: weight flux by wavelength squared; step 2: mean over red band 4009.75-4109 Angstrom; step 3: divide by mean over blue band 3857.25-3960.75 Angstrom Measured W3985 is 1.80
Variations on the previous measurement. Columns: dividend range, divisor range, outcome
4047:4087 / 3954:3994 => 1.56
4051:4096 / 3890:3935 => 1.84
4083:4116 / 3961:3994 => 1.74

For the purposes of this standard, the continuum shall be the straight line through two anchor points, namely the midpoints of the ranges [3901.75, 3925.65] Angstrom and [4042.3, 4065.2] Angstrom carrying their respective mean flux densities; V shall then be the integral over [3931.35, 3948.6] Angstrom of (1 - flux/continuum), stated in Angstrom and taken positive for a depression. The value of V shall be 7.97 Angstrom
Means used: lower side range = 14.4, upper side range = 19.8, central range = 8.34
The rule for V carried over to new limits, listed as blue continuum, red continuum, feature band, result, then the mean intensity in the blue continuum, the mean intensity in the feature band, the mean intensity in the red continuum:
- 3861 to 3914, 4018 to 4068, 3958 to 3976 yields 8.86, 14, 8.75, 20.4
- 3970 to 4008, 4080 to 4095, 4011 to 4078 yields 2.12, 17.8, 20.5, 24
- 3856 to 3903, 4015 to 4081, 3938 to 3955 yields 3.15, 12.9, 13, 20.4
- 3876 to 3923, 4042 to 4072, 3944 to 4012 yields 4.65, 13.8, 15.8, 19.9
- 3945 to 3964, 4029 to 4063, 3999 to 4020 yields -3.54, 14.4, 21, 20.3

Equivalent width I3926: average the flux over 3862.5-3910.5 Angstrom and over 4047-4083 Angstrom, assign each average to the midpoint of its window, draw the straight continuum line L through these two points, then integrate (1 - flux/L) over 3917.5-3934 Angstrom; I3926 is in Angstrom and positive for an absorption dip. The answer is 6.8 Angstrom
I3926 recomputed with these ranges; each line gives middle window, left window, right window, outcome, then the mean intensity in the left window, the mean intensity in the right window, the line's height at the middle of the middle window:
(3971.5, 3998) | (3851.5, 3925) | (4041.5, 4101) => 0.1 Angstrom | 13.5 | 21.2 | 17.6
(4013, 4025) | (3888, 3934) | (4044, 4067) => -2.4 Angstrom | 12.8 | 19.5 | 17.8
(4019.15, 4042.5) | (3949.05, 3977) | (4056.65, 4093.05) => -4.7 Angstrom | 11.5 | 21.3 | 17.4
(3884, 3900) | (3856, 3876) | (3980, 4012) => 0.9 Angstrom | 12.7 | 19.9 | 14.1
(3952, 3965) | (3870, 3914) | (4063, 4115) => 2.3 Angstrom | 13.8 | 21.5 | 16.4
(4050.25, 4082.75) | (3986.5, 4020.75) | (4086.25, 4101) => 2.7 Angstrom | 20.5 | 23.3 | 22.5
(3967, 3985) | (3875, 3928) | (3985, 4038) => 5.5 Angstrom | 13.6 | 20.4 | 18.2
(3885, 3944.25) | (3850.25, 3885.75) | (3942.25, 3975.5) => 2.9 Angstrom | 13.1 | 11.5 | 12.3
